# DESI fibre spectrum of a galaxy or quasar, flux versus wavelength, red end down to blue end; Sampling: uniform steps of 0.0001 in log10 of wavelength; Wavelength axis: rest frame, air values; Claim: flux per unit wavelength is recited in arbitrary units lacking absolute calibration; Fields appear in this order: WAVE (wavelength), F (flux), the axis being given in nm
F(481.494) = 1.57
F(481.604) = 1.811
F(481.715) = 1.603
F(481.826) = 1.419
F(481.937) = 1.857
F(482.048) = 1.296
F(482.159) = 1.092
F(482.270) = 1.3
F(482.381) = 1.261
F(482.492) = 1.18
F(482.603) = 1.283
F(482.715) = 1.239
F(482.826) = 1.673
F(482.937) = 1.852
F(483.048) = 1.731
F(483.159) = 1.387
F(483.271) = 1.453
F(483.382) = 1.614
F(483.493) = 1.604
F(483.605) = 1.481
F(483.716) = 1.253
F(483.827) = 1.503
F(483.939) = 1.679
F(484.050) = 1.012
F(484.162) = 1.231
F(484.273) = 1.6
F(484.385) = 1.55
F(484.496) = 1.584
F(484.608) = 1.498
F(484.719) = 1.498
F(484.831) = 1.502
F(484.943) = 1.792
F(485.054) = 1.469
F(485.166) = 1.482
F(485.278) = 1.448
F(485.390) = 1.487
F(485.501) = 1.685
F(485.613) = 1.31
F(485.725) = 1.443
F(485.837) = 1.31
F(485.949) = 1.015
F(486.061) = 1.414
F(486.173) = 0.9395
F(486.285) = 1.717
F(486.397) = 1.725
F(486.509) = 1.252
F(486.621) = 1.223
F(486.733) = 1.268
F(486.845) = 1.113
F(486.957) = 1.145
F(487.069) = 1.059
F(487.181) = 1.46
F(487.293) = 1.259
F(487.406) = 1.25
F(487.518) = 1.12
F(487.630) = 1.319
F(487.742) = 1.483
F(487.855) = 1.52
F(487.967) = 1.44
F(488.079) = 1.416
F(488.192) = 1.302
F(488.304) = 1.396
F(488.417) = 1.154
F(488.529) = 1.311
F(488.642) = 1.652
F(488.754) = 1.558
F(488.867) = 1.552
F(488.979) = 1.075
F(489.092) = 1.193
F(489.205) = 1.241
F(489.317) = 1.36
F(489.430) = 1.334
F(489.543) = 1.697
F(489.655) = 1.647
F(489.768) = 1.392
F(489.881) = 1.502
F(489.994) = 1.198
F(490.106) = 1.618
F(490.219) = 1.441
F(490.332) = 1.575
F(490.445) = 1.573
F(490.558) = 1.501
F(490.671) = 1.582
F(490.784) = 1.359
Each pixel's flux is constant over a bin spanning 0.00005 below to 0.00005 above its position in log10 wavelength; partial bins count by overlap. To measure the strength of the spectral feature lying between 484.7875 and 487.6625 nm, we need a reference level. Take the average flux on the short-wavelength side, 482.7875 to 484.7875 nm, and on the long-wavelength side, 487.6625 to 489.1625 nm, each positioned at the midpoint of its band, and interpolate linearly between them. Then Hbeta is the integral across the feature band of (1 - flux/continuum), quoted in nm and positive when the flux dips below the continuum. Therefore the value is 0.18 nm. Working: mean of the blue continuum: 1.51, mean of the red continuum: 1.39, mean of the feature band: 1.35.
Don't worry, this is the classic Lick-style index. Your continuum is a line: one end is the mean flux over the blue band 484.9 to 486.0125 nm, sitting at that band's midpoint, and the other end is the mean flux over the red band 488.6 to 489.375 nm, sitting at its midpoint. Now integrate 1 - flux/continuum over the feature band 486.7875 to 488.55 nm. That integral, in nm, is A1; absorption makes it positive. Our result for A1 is 0.13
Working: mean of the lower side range 1.44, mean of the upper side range 1.37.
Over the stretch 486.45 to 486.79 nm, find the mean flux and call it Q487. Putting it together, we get 1.25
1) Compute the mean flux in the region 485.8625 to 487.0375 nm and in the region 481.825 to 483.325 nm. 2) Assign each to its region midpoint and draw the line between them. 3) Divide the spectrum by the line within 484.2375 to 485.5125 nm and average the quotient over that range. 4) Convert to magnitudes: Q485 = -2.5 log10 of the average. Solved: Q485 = -0.15 mag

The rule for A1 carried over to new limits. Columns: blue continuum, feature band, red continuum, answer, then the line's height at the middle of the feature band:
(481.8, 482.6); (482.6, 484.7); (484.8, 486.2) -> -0.18 nm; 1.37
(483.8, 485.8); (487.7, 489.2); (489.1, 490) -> 0.06 nm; 1.44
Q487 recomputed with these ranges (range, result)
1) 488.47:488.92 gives 1.52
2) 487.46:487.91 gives 1.36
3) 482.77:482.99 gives 1.76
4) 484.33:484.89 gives 1.53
